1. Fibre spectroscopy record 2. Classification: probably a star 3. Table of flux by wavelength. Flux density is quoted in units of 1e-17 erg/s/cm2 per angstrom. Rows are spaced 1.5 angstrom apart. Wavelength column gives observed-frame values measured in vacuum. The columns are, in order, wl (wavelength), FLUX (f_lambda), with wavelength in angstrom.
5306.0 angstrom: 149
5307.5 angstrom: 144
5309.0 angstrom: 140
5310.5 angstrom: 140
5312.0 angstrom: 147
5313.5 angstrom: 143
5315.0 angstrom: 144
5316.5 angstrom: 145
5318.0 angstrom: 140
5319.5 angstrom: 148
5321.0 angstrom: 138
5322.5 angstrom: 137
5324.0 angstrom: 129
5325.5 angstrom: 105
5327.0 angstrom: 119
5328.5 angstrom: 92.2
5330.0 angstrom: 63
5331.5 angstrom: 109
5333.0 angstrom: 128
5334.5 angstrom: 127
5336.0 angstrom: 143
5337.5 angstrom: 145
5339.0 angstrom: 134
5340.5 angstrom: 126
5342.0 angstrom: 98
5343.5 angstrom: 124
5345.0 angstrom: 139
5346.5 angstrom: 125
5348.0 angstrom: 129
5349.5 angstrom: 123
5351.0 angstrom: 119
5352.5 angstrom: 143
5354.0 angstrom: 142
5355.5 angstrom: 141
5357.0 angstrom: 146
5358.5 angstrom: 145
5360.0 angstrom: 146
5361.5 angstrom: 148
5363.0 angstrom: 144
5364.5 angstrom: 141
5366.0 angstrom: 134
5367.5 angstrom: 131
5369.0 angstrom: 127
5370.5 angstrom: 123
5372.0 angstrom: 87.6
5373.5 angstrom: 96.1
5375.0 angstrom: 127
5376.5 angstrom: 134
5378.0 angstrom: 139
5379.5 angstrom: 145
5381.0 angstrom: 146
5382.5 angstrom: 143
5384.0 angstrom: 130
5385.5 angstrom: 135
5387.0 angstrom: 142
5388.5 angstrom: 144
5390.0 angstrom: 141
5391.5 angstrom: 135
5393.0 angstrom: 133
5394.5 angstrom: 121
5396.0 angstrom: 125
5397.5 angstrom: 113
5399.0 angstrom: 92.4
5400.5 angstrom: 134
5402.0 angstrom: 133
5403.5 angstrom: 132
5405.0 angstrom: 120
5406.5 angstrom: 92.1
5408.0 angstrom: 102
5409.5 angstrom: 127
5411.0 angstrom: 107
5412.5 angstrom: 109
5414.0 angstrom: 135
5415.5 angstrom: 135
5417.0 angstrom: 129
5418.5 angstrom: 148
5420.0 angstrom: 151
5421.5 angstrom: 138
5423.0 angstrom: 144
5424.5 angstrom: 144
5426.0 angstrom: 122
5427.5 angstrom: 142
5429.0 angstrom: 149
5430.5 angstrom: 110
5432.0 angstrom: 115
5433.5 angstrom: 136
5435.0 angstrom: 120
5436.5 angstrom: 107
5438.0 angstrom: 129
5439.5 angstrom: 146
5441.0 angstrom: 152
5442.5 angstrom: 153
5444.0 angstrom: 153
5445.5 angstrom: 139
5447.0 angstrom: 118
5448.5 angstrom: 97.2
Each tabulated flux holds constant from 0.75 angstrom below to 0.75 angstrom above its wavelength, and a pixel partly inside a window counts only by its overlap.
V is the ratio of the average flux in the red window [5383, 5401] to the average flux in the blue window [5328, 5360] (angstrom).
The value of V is 1.02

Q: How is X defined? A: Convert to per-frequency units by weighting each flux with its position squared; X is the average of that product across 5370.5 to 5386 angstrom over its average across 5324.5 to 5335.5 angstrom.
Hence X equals 1.21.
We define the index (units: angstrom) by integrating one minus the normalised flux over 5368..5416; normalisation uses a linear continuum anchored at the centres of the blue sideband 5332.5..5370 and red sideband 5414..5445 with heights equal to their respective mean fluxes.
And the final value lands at 3.5 angstrom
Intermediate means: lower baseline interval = 134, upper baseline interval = 136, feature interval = 125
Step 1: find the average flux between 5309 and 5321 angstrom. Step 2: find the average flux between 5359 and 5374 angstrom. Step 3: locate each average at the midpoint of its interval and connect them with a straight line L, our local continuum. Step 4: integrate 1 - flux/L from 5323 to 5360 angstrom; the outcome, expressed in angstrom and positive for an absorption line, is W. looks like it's 2.8 angstrom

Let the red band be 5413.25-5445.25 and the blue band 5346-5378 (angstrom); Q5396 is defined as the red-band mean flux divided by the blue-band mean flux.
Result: 1.04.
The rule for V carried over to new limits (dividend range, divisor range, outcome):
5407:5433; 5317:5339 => 1.05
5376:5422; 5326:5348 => 1.08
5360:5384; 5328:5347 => 1.10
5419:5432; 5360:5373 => 1.05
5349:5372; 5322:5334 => 1.23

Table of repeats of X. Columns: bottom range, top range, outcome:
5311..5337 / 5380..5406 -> 1.05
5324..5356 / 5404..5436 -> 1.07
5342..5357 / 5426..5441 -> 1.02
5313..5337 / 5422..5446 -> 1.12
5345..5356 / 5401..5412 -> 0.90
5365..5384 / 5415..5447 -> 1.08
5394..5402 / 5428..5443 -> 1.13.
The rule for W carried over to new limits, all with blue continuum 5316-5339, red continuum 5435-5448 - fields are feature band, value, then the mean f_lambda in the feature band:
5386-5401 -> 0.3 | 128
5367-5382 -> 0.4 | 126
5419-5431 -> -0.4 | 138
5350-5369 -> -1.7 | 139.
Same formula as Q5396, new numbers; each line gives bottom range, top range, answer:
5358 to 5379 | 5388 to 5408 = 0.95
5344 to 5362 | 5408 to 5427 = 0.96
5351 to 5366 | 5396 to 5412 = 0.81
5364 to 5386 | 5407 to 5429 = 1.02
